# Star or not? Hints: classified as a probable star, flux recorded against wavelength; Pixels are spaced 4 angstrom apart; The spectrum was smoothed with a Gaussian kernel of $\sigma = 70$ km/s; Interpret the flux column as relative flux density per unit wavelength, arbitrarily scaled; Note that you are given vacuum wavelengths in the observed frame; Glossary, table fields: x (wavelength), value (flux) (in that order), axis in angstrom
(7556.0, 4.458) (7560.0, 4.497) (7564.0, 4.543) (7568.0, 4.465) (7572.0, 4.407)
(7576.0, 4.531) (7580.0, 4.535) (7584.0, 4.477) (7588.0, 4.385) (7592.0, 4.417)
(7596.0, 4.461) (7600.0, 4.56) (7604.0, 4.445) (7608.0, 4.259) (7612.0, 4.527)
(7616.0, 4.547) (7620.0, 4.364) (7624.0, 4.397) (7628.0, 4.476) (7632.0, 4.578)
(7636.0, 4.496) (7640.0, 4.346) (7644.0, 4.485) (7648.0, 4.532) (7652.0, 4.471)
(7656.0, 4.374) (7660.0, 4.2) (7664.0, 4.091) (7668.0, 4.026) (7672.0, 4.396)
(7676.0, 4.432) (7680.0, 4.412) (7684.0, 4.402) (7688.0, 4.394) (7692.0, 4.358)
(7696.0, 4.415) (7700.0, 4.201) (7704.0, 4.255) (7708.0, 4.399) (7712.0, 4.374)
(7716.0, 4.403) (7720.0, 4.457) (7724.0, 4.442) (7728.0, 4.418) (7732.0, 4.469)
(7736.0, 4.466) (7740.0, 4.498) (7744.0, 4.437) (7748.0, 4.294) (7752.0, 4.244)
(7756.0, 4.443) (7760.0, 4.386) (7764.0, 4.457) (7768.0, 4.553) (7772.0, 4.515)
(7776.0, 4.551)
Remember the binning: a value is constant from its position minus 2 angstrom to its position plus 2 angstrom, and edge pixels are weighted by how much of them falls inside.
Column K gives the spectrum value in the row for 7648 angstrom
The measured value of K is 4.532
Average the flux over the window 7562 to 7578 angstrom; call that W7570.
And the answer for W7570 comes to 4.49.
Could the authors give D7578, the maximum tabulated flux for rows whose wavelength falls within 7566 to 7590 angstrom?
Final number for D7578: 4.535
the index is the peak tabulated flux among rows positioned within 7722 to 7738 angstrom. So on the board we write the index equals 4.469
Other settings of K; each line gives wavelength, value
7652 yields 4.471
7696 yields 4.415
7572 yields 4.407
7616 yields 4.547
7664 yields 4.091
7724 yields 4.442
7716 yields 4.403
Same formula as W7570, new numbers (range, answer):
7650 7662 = 4.35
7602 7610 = 4.35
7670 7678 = 4.41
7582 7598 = 4.44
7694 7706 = 4.29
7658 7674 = 4.18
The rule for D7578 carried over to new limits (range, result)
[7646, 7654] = 4.532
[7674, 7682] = 4.432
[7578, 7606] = 4.56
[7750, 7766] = 4.457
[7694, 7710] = 4.415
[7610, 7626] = 4.547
